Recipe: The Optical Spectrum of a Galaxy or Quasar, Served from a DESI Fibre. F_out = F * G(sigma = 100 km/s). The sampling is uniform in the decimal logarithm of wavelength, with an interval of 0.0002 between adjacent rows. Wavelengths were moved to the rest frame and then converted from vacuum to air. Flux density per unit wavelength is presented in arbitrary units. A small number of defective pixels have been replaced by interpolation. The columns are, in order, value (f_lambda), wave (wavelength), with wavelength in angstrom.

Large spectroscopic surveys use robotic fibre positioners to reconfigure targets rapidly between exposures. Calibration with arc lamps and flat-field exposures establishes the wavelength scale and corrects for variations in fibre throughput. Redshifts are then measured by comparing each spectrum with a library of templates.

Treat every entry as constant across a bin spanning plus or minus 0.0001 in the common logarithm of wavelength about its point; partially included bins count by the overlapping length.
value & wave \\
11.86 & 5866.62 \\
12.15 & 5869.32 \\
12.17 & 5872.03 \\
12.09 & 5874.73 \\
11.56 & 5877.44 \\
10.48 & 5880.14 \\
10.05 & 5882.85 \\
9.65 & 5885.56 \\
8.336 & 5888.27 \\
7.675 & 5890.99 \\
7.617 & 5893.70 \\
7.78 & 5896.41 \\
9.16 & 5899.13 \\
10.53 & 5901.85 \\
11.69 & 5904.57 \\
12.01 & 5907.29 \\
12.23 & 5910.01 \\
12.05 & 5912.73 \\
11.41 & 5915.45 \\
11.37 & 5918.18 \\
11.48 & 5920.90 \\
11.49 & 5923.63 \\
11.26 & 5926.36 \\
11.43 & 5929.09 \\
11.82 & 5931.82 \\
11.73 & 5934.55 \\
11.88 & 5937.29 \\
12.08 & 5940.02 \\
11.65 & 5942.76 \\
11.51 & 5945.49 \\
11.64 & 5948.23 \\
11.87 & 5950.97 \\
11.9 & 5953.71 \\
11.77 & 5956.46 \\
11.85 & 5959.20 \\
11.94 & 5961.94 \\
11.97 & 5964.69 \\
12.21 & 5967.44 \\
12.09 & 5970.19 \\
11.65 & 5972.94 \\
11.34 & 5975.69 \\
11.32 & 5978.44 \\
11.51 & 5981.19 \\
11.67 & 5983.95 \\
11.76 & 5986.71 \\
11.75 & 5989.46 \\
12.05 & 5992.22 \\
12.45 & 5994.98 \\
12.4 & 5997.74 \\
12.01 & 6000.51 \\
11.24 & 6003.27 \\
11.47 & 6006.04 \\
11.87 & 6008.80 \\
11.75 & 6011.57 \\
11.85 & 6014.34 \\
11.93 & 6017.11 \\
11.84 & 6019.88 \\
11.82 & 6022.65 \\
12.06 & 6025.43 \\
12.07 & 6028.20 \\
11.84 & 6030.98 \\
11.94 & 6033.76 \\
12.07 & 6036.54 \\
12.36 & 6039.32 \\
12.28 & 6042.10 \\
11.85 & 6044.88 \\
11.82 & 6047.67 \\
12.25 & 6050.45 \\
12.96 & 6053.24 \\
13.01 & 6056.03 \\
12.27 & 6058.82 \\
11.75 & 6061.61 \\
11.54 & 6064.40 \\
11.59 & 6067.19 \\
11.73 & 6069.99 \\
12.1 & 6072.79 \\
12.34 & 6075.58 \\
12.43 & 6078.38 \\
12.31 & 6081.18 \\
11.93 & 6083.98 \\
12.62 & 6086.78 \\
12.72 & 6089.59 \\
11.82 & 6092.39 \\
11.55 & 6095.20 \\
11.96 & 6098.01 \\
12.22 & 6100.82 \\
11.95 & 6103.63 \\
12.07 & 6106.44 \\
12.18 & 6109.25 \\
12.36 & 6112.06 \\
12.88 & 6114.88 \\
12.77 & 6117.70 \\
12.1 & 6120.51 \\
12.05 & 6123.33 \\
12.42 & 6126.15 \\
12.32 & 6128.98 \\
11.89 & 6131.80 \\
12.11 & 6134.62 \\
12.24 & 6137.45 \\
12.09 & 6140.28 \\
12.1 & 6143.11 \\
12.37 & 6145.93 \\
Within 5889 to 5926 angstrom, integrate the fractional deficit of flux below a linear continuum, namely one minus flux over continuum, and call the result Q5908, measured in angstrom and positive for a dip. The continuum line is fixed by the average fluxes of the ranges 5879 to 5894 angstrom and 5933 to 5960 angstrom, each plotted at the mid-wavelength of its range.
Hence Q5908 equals -1.6 angstrom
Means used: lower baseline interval 9.04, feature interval 10.5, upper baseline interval 11.8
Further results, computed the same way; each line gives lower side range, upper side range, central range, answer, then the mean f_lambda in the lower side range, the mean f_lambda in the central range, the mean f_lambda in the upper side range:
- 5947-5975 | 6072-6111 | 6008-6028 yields 0.19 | 11.9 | 11.9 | 12.2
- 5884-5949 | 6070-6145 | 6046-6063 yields -0.75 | 10.8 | 12.3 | 12.2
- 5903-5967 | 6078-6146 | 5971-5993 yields 0.44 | 11.7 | 11.6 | 12.2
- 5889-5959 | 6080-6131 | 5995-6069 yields -1.51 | 11.1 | 12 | 12.2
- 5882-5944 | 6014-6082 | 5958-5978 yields -1.00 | 10.7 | 11.8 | 12.1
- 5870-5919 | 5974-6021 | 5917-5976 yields -3.26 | 10.4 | 11.7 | 11.8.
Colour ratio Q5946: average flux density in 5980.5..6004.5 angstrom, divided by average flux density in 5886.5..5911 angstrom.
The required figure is 1.23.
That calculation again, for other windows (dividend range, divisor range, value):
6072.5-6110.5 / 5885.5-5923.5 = 1.18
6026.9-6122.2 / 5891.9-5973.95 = 1.07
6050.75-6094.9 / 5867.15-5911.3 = 1.18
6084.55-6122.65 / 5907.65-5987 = 1.04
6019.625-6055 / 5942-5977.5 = 1.03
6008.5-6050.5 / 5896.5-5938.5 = 1.06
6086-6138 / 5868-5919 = 1.16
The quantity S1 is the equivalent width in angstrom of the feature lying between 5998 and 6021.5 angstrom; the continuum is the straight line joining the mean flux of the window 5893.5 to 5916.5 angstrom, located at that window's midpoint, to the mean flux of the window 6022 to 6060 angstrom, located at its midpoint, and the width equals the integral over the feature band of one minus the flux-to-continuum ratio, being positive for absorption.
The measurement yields 0.1 angstrom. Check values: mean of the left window 10.6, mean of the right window 12.2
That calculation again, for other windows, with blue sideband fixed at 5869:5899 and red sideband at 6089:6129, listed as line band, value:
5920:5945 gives -3.11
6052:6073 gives -0.70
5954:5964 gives -1.16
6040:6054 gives -0.78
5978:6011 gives -2.39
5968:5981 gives -1.00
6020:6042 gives -1.23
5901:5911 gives -1.55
